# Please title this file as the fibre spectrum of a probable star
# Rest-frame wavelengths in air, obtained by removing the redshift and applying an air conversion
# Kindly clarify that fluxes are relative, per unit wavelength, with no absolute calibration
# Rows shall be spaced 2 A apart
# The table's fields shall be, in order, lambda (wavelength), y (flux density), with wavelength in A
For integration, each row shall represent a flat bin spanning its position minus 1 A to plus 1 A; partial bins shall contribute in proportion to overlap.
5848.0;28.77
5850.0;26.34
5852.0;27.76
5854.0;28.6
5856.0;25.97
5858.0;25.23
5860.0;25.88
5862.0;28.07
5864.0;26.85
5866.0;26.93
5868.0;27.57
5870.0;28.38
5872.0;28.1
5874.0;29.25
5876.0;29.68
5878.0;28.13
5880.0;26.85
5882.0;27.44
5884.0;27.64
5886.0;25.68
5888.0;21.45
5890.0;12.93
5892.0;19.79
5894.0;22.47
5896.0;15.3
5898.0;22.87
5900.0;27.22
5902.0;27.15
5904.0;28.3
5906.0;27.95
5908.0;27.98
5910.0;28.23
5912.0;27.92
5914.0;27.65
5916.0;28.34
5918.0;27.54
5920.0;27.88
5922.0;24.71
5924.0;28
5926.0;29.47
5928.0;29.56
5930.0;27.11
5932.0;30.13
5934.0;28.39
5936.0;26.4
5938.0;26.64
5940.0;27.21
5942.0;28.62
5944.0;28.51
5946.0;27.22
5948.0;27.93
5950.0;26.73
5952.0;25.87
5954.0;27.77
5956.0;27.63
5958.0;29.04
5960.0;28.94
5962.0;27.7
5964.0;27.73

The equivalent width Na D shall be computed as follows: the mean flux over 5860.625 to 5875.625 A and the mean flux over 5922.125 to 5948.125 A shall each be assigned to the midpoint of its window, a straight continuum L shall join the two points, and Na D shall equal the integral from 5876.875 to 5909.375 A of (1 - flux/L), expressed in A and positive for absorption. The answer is 4.1 A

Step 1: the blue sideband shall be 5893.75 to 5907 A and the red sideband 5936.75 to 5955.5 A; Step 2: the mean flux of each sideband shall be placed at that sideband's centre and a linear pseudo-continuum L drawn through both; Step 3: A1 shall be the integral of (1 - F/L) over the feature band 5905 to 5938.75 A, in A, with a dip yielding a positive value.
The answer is -2.6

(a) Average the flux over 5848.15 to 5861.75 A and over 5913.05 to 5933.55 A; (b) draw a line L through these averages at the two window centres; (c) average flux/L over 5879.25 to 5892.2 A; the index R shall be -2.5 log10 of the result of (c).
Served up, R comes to 0.18 mag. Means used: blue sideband 26.8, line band 23.2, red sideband 28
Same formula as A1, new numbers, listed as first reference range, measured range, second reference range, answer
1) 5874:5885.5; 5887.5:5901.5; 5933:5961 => 3.7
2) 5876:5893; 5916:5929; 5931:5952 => -0.7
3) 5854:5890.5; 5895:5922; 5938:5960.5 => 0.6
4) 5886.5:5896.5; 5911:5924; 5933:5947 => -2.1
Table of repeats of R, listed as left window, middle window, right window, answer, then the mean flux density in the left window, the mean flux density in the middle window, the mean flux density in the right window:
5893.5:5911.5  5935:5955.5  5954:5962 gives 0.01 mag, 25.4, 27.3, 28.3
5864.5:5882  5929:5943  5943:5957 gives -0.01 mag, 28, 27.8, 27.4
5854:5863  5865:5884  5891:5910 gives -0.09 mag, 26.5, 28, 24.5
